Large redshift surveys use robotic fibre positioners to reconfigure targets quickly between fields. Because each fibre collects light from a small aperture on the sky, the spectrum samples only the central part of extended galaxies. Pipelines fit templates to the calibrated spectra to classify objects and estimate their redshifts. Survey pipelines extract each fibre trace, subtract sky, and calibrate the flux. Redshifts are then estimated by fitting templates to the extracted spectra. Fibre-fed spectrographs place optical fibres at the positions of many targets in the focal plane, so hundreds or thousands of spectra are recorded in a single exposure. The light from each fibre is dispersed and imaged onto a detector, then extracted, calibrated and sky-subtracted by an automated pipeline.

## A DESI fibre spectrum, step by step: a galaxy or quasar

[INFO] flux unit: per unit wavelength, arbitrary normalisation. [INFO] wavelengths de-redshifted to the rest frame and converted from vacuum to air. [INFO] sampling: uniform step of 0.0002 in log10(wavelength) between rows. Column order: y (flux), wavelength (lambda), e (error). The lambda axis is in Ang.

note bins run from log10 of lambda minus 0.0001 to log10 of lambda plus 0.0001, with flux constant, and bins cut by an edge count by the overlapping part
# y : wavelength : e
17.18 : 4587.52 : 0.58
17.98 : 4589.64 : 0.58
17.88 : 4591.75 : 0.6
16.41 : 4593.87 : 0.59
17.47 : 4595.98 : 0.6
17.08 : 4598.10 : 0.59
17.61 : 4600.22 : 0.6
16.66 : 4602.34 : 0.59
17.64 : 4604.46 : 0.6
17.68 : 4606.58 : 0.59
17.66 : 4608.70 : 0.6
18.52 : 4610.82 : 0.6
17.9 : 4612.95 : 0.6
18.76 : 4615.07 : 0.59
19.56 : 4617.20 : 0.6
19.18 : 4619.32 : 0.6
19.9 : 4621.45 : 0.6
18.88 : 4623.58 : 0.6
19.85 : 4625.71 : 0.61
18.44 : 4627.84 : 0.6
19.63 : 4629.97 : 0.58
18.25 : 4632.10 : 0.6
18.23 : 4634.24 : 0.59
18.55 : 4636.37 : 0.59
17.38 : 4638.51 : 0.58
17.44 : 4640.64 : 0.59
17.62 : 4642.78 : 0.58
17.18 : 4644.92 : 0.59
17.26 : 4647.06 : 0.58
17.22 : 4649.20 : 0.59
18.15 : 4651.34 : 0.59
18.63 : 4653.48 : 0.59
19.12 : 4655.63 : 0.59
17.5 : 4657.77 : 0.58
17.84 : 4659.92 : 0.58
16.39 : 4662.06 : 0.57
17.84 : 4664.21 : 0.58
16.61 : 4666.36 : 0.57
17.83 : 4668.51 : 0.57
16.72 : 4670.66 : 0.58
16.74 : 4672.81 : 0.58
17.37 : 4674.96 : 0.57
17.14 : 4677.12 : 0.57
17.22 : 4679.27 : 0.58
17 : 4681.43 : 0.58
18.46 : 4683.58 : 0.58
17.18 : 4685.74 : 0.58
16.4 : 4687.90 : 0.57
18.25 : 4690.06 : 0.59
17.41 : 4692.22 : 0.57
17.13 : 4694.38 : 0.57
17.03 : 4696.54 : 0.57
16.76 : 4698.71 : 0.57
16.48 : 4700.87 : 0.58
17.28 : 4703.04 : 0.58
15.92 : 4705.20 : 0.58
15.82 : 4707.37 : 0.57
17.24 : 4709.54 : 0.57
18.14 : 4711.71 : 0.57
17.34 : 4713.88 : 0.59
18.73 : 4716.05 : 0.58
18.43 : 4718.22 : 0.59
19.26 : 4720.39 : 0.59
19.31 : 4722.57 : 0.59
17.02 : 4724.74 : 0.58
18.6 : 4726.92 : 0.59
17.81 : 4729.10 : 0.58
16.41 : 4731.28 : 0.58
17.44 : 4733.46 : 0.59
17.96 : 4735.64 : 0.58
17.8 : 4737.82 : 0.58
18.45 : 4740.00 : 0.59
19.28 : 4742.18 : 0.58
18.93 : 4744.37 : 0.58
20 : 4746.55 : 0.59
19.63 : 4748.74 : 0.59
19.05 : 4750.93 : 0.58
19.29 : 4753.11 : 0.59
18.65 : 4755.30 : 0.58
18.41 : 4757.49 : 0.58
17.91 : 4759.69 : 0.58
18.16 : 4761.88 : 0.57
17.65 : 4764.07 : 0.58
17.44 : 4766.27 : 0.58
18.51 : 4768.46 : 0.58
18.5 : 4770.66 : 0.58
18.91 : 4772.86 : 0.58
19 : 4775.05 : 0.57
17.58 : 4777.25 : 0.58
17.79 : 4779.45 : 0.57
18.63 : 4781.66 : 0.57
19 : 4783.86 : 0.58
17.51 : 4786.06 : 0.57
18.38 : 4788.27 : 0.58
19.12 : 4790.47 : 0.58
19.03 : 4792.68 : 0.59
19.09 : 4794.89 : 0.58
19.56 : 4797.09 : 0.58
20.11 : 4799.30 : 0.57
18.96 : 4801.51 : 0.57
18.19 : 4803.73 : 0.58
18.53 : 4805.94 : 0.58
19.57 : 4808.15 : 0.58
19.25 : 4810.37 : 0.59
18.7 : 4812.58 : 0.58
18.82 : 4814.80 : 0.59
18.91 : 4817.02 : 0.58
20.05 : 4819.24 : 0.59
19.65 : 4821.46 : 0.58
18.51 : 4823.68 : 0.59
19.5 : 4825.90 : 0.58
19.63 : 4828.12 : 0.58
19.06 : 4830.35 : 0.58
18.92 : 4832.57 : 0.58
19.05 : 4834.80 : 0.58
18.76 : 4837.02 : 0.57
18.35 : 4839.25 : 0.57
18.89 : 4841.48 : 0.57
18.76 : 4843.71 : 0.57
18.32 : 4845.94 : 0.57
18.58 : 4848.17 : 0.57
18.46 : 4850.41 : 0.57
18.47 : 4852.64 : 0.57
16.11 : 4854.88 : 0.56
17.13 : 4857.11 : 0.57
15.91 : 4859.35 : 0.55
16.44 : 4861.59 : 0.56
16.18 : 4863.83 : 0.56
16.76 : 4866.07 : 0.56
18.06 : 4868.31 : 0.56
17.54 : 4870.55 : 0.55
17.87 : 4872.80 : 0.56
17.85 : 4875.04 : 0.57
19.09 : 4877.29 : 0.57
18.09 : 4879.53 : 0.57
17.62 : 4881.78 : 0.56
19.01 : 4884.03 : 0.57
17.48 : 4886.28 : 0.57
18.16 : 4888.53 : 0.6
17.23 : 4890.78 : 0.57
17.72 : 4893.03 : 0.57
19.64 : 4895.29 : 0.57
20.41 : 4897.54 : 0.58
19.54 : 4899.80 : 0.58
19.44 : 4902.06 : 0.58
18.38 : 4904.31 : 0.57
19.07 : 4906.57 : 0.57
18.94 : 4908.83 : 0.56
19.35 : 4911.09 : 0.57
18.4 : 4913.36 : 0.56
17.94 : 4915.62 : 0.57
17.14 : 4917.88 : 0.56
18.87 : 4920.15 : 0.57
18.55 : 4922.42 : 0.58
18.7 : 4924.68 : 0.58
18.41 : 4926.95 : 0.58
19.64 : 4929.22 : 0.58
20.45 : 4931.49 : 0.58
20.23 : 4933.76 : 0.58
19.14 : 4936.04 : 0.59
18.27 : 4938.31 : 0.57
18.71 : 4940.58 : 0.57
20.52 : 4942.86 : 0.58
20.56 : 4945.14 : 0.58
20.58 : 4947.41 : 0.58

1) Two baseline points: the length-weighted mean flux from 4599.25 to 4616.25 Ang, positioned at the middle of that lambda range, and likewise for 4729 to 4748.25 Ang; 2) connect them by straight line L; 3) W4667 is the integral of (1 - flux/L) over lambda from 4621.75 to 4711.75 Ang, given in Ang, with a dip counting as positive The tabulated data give 2.3 Ang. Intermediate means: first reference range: 17.8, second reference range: 18.3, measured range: 17.6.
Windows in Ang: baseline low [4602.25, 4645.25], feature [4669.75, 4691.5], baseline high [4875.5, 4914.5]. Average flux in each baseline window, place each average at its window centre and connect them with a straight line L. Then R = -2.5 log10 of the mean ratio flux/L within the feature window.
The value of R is 0.07 mag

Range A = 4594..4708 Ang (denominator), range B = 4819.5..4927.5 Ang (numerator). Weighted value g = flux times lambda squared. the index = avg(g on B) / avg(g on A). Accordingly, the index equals 1.1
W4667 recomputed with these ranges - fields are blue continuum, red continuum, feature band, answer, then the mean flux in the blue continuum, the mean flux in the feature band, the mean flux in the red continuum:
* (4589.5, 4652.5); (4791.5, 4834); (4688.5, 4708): 1.7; 18.1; 16.9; 19.2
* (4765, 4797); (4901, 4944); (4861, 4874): 1.1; 18.5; 17.2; 19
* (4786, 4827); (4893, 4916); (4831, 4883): 3.2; 19.1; 17.9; 19.1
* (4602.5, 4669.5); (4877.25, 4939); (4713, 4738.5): 0.4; 18.1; 18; 18.7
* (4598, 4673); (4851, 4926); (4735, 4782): -1.2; 18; 18.5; 18.1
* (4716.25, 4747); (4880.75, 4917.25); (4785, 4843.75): -1.7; 18.3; 19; 18.6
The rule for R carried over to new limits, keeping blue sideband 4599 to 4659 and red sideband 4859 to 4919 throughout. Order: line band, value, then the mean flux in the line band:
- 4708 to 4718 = 0.023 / 17.8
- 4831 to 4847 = -0.034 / 18.7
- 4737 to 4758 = -0.046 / 19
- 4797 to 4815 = -0.051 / 19.1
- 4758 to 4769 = 0.016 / 17.9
